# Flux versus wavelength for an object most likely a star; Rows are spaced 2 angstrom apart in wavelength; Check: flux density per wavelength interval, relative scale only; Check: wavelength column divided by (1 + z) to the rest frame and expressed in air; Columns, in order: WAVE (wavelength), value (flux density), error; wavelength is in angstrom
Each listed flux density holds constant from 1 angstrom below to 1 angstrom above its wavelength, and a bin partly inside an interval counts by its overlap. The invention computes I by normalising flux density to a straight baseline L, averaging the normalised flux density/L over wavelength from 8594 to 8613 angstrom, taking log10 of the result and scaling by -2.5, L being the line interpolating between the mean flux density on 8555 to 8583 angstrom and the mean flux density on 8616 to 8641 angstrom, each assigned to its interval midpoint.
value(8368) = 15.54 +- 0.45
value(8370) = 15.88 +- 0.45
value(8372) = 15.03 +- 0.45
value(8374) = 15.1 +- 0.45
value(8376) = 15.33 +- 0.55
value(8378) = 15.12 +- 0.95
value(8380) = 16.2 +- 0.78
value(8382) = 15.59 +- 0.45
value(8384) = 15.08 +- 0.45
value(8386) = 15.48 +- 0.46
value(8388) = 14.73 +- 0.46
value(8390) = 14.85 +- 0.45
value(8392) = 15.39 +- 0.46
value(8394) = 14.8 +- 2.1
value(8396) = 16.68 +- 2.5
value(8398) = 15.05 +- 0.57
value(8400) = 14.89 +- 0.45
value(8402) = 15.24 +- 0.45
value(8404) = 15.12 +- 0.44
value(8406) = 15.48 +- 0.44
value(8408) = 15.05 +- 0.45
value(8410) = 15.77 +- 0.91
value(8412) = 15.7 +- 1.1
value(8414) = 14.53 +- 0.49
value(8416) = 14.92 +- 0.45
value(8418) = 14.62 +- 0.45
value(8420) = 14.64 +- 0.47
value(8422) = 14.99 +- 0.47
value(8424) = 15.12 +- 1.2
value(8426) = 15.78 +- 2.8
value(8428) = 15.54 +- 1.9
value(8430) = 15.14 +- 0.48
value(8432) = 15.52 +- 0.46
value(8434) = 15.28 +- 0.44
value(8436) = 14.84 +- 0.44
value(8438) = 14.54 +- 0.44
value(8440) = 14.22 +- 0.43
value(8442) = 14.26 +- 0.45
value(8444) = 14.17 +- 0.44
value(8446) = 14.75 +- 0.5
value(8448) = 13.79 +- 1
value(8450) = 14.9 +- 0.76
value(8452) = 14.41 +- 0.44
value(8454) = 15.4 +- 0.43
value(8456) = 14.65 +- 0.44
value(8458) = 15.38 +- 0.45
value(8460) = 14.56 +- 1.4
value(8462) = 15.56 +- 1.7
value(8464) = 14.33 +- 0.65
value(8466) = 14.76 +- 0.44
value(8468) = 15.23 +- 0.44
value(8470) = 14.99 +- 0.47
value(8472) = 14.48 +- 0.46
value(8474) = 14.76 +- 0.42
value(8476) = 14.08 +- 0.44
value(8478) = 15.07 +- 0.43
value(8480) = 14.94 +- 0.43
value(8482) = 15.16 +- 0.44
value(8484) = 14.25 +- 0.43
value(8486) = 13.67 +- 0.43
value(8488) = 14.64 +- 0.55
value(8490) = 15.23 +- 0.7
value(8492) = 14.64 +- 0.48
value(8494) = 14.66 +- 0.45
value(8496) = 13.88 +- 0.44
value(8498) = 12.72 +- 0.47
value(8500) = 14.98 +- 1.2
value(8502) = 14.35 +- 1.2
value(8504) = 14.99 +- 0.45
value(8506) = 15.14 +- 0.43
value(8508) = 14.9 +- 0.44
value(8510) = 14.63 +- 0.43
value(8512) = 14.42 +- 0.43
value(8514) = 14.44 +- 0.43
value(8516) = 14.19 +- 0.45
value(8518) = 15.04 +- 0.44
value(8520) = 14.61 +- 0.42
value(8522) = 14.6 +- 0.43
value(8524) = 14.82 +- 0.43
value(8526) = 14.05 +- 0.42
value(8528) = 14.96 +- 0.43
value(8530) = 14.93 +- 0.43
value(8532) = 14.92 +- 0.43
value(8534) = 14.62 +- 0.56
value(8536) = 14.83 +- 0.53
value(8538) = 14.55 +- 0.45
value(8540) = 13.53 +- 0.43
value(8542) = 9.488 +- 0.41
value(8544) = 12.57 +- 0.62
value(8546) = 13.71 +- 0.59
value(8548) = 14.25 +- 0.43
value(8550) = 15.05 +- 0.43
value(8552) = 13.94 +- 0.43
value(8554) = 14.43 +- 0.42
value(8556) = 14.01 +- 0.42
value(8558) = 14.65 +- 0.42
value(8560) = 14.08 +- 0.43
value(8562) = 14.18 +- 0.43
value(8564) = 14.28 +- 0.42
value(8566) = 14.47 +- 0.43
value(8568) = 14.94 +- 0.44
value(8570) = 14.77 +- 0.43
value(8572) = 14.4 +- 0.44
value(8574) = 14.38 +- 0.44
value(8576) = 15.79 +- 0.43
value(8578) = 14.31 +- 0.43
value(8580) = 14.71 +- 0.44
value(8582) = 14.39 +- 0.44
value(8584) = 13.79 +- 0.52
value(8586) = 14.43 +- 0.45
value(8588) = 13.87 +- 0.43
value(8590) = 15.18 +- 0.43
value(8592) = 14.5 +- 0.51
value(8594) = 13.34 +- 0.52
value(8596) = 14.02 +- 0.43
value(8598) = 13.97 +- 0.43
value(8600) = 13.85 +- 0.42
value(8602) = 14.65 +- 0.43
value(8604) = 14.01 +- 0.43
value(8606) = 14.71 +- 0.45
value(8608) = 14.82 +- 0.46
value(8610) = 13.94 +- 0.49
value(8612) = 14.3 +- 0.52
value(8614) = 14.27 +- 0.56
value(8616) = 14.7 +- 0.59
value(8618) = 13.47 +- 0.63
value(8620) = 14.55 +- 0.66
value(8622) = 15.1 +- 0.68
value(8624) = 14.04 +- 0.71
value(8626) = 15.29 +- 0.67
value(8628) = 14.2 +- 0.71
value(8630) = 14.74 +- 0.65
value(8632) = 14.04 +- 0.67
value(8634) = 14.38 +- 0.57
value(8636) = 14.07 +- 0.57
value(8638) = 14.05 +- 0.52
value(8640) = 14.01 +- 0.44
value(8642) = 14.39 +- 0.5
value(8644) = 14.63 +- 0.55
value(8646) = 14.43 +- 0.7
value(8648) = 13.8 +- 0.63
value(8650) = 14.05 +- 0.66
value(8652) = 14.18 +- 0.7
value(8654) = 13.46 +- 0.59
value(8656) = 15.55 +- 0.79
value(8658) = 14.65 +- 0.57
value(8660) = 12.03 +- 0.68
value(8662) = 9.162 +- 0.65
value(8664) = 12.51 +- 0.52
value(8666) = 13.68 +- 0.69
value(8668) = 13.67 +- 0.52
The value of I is 0.02 mag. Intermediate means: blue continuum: 14.5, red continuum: 14.3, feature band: 14.2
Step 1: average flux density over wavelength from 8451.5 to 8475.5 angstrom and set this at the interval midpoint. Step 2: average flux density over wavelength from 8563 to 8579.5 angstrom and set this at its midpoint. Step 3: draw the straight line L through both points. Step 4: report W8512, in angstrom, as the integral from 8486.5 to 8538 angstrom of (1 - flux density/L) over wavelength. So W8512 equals 0.6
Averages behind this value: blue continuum 14.9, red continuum 14.7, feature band 14.6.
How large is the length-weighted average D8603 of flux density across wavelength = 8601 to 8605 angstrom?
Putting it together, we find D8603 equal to 14.3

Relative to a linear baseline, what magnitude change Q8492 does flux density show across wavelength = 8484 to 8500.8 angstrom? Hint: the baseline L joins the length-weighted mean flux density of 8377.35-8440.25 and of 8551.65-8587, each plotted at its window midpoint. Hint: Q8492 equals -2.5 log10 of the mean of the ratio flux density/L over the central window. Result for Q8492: 0.04 mag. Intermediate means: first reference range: 15.2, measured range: 14.3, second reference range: 14.5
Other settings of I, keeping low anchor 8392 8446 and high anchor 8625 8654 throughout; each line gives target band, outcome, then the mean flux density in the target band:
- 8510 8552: 0.036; 14.2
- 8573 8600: 0.010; 14.3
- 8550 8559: 0.018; 14.3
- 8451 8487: 0.010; 14.8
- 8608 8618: 0.008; 14.3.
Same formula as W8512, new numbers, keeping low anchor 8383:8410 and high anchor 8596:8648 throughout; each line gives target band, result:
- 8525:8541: 0.2 angstrom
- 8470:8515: 0.9 angstrom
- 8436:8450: 0.6 angstrom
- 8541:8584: 1.3 angstrom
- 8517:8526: 0.0 angstrom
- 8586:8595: 0.1 angstrom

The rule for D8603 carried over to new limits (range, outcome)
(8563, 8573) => 14.6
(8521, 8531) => 14.7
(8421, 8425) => 15.1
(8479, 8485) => 14.8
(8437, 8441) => 14.4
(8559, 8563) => 14.1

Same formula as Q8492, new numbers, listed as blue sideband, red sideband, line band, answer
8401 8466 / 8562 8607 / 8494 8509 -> 0.02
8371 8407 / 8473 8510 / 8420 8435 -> -0.02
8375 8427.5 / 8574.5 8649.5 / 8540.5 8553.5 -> 0.11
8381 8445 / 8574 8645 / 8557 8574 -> 0.00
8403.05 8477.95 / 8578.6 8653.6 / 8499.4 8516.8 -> 0.00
